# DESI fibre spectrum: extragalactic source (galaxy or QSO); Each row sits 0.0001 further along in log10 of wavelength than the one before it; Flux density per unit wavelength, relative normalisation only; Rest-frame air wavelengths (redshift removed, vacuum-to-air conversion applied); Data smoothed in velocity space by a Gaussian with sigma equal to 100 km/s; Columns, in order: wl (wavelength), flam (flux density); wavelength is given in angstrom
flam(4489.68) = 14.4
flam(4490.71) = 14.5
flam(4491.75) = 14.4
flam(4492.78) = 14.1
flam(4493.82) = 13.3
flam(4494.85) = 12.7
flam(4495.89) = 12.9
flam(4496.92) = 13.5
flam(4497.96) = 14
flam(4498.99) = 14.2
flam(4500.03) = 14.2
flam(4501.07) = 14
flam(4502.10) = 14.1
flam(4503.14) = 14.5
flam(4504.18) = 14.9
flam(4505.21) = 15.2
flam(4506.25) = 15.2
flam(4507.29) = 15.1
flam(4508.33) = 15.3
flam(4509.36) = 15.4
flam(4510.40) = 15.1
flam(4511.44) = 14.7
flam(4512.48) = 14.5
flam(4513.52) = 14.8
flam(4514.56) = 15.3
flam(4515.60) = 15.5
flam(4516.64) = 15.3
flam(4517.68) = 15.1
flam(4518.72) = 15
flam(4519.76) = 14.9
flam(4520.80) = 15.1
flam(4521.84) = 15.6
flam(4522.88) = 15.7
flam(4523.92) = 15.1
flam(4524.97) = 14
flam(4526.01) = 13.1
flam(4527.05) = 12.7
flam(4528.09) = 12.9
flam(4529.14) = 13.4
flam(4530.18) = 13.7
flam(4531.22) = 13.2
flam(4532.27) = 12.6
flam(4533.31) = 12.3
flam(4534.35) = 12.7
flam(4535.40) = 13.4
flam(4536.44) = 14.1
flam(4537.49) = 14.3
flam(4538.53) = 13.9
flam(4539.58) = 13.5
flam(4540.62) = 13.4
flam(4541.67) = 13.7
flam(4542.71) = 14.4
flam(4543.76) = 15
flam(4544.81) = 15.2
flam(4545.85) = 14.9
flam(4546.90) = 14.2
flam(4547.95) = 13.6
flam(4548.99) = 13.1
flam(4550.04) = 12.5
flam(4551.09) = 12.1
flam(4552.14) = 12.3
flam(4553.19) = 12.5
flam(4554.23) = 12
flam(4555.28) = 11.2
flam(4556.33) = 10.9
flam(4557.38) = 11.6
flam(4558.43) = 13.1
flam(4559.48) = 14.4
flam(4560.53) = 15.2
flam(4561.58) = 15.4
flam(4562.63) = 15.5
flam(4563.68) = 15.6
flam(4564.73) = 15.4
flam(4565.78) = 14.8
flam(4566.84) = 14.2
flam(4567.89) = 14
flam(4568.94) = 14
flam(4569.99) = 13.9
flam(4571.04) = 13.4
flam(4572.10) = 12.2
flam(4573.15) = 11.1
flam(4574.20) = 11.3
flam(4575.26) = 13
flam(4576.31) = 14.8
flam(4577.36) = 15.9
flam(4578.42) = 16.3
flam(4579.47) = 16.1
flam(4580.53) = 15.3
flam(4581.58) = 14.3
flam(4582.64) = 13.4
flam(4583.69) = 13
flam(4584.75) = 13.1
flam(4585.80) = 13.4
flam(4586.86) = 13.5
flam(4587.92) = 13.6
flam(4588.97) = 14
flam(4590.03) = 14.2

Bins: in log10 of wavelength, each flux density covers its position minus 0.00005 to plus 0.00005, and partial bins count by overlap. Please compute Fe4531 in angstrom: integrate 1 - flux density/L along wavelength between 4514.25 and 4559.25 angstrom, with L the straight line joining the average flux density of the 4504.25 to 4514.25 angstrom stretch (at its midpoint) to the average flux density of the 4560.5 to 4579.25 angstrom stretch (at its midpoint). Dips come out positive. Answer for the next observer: 3.1 angstrom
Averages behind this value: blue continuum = 15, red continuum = 14.2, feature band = 13.7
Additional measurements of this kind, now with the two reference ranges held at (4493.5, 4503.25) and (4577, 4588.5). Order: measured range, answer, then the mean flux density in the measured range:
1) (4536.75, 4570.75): 0.90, 13.7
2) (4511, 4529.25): -0.98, 14.6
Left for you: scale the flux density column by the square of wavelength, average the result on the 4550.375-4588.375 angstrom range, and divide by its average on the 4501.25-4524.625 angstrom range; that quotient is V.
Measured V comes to 0.9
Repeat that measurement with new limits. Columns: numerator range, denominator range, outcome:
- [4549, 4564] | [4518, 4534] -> 0.95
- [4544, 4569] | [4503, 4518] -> 0.93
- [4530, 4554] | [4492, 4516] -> 0.95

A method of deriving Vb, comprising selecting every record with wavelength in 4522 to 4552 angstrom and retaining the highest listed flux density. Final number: 15.7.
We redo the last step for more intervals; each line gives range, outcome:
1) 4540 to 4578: 15.9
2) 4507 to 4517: 15.5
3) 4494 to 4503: 14.2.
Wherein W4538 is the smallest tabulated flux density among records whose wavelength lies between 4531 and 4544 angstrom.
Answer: 12.3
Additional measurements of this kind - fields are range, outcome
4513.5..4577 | 10.9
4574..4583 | 11.3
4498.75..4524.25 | 14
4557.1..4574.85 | 11.1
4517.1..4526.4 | 13.1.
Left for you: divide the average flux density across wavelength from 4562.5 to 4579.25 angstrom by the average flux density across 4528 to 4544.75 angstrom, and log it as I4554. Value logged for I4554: 1.04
